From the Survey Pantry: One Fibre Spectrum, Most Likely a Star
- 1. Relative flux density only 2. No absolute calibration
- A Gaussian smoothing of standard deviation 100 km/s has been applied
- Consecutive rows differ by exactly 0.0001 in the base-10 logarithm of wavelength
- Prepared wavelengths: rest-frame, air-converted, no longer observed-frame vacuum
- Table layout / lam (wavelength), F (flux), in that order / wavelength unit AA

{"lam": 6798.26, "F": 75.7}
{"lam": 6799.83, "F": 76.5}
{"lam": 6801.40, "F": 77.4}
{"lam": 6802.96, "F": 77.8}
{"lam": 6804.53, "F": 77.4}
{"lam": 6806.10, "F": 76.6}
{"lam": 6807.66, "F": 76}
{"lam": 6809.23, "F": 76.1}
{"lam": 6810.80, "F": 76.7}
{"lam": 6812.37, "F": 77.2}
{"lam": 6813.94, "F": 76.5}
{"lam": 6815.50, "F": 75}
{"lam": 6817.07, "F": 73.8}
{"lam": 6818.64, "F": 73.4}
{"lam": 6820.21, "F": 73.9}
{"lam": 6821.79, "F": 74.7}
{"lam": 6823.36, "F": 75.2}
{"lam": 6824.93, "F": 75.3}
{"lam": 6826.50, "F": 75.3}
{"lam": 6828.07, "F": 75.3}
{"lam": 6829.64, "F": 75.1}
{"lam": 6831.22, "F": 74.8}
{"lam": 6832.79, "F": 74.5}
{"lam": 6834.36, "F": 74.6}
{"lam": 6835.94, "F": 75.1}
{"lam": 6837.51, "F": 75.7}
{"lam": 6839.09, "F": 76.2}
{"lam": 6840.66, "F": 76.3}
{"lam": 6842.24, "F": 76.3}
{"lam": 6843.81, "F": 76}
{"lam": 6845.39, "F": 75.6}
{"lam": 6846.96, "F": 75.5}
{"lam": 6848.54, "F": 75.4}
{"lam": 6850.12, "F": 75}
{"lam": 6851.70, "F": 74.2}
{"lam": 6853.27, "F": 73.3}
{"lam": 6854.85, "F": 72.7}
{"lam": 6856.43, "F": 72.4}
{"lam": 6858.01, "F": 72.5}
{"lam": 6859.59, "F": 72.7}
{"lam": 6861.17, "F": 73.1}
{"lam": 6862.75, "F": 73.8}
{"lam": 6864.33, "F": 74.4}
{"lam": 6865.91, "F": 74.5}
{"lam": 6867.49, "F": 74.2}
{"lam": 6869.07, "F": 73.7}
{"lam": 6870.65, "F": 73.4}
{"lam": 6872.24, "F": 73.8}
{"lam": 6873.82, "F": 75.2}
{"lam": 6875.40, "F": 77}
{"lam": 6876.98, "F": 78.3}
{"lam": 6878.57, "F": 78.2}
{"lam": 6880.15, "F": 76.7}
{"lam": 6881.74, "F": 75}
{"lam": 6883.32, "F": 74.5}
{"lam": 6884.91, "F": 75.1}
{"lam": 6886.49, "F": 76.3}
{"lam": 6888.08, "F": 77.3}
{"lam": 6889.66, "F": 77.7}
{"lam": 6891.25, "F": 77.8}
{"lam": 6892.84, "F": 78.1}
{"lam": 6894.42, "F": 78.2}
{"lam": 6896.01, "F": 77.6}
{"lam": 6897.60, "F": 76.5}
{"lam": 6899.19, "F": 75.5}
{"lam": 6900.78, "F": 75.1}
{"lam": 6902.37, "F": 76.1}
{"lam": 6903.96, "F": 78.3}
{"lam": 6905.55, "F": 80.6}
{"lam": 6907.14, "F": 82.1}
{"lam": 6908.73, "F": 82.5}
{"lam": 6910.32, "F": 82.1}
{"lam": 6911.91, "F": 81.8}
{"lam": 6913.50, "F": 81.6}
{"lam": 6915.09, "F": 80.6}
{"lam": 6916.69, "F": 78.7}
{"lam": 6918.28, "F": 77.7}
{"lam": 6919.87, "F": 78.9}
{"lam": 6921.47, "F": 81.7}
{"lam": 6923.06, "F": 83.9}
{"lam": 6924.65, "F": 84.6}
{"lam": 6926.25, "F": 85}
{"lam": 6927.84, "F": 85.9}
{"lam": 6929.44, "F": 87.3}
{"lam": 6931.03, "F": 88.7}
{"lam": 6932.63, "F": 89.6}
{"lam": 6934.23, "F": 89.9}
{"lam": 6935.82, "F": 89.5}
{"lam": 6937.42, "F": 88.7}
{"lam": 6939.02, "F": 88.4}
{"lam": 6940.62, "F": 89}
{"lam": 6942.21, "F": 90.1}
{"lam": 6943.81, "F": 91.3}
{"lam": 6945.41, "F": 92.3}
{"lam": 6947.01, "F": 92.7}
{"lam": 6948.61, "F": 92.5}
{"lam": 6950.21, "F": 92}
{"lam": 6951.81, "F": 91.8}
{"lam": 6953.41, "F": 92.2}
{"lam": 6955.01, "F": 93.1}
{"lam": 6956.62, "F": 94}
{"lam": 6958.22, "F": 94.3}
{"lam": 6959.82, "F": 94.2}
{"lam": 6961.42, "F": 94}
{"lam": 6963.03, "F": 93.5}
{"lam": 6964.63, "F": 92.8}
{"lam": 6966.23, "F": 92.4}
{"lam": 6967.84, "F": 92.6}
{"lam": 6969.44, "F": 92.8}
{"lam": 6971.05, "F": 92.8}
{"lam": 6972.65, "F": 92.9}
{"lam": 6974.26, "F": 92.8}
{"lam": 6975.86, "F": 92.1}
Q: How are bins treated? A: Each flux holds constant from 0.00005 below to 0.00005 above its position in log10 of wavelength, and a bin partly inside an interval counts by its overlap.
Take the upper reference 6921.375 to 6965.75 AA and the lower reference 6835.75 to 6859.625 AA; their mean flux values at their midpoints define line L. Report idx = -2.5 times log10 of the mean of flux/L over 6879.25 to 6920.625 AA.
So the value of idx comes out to 0.07 mag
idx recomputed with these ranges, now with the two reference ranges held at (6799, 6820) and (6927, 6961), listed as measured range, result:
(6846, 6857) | 0.09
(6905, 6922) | 0.09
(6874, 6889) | 0.10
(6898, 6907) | 0.12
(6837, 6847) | 0.05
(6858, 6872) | 0.12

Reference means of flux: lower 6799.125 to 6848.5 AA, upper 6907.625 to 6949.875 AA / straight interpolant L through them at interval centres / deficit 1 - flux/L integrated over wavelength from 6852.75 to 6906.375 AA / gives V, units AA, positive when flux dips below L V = 3.7 AA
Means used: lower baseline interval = 75.7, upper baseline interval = 86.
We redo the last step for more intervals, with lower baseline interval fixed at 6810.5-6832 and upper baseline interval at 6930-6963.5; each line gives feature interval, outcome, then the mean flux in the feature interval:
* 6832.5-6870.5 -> 2.2 AA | 74.5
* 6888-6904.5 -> 1.5 AA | 77.1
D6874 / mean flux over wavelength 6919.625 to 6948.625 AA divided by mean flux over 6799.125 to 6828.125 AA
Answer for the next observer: 1.2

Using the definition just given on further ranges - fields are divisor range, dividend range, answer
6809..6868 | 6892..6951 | 1.12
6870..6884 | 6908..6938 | 1.11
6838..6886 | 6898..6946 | 1.12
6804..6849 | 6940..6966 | 1.23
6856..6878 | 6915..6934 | 1.13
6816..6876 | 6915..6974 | 1.20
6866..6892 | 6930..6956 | 1.20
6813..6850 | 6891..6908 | 1.03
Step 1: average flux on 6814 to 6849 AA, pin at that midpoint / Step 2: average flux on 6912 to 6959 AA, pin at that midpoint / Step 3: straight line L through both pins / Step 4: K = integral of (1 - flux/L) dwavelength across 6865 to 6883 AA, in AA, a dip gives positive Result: 1.1 AA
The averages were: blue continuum 75.2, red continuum 87.7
